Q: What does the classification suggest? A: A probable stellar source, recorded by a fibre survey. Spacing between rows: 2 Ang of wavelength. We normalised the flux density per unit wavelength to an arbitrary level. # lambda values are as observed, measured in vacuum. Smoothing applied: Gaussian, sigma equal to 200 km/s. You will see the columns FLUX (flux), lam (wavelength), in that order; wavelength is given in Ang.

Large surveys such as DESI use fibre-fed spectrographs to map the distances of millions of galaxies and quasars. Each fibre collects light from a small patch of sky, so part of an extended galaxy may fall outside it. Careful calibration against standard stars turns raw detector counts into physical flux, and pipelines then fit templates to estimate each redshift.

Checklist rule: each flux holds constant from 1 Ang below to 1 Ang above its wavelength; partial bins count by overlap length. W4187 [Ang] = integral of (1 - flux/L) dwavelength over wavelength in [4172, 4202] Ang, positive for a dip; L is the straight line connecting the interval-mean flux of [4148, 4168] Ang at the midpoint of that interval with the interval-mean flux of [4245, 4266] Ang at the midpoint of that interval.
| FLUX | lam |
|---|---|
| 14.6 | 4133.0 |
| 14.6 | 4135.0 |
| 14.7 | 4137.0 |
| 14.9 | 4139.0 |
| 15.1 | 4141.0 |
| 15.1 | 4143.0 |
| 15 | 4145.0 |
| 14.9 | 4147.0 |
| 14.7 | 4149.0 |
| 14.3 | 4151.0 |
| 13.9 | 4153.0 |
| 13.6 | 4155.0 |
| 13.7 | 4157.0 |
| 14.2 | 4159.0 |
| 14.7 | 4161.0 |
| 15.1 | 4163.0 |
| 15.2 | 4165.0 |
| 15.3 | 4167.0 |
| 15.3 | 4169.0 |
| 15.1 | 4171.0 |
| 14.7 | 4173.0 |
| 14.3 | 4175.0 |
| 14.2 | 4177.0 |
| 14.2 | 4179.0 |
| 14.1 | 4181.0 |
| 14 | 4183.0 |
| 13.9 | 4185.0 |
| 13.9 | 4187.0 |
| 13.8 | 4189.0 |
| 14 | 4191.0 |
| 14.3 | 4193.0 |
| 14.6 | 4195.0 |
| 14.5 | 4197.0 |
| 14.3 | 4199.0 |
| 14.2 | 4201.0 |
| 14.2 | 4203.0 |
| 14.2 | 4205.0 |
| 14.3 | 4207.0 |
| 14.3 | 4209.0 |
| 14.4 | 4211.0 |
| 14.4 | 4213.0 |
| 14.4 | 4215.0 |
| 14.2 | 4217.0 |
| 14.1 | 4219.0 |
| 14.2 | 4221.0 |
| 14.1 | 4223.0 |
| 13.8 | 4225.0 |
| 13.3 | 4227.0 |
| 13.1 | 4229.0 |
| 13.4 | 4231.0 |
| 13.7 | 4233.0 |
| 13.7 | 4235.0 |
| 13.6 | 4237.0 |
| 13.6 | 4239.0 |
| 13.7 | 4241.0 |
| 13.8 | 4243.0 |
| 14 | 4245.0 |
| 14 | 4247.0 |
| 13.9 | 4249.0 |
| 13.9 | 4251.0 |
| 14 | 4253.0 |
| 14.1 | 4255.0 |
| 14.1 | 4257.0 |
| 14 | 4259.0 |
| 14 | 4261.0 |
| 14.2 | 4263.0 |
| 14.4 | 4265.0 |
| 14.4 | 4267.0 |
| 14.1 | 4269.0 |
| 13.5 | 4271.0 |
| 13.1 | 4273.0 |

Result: 0.31 Ang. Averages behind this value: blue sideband 14.5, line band 14.2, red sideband 14.1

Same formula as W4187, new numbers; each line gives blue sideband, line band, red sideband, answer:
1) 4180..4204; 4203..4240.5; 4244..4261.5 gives 0.4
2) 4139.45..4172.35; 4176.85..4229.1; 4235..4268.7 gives 0.8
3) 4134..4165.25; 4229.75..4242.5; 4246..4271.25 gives 0.5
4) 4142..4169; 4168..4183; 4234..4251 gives -0.1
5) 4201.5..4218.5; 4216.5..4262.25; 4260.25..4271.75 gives 1.2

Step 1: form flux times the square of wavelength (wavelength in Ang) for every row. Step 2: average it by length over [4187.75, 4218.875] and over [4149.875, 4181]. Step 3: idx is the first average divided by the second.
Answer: 1.00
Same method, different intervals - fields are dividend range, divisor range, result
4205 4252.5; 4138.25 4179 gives 0.98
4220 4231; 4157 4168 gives 0.95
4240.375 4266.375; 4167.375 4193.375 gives 1.01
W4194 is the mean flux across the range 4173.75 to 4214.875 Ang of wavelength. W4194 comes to 14.2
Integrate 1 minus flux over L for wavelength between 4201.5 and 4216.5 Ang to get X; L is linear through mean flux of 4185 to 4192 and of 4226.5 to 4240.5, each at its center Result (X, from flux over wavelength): -0.6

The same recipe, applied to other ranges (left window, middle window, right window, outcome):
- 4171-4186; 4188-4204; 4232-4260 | -0.1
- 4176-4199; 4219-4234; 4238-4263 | 0.4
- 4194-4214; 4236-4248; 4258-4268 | 0.4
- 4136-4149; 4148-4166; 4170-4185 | 0.4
